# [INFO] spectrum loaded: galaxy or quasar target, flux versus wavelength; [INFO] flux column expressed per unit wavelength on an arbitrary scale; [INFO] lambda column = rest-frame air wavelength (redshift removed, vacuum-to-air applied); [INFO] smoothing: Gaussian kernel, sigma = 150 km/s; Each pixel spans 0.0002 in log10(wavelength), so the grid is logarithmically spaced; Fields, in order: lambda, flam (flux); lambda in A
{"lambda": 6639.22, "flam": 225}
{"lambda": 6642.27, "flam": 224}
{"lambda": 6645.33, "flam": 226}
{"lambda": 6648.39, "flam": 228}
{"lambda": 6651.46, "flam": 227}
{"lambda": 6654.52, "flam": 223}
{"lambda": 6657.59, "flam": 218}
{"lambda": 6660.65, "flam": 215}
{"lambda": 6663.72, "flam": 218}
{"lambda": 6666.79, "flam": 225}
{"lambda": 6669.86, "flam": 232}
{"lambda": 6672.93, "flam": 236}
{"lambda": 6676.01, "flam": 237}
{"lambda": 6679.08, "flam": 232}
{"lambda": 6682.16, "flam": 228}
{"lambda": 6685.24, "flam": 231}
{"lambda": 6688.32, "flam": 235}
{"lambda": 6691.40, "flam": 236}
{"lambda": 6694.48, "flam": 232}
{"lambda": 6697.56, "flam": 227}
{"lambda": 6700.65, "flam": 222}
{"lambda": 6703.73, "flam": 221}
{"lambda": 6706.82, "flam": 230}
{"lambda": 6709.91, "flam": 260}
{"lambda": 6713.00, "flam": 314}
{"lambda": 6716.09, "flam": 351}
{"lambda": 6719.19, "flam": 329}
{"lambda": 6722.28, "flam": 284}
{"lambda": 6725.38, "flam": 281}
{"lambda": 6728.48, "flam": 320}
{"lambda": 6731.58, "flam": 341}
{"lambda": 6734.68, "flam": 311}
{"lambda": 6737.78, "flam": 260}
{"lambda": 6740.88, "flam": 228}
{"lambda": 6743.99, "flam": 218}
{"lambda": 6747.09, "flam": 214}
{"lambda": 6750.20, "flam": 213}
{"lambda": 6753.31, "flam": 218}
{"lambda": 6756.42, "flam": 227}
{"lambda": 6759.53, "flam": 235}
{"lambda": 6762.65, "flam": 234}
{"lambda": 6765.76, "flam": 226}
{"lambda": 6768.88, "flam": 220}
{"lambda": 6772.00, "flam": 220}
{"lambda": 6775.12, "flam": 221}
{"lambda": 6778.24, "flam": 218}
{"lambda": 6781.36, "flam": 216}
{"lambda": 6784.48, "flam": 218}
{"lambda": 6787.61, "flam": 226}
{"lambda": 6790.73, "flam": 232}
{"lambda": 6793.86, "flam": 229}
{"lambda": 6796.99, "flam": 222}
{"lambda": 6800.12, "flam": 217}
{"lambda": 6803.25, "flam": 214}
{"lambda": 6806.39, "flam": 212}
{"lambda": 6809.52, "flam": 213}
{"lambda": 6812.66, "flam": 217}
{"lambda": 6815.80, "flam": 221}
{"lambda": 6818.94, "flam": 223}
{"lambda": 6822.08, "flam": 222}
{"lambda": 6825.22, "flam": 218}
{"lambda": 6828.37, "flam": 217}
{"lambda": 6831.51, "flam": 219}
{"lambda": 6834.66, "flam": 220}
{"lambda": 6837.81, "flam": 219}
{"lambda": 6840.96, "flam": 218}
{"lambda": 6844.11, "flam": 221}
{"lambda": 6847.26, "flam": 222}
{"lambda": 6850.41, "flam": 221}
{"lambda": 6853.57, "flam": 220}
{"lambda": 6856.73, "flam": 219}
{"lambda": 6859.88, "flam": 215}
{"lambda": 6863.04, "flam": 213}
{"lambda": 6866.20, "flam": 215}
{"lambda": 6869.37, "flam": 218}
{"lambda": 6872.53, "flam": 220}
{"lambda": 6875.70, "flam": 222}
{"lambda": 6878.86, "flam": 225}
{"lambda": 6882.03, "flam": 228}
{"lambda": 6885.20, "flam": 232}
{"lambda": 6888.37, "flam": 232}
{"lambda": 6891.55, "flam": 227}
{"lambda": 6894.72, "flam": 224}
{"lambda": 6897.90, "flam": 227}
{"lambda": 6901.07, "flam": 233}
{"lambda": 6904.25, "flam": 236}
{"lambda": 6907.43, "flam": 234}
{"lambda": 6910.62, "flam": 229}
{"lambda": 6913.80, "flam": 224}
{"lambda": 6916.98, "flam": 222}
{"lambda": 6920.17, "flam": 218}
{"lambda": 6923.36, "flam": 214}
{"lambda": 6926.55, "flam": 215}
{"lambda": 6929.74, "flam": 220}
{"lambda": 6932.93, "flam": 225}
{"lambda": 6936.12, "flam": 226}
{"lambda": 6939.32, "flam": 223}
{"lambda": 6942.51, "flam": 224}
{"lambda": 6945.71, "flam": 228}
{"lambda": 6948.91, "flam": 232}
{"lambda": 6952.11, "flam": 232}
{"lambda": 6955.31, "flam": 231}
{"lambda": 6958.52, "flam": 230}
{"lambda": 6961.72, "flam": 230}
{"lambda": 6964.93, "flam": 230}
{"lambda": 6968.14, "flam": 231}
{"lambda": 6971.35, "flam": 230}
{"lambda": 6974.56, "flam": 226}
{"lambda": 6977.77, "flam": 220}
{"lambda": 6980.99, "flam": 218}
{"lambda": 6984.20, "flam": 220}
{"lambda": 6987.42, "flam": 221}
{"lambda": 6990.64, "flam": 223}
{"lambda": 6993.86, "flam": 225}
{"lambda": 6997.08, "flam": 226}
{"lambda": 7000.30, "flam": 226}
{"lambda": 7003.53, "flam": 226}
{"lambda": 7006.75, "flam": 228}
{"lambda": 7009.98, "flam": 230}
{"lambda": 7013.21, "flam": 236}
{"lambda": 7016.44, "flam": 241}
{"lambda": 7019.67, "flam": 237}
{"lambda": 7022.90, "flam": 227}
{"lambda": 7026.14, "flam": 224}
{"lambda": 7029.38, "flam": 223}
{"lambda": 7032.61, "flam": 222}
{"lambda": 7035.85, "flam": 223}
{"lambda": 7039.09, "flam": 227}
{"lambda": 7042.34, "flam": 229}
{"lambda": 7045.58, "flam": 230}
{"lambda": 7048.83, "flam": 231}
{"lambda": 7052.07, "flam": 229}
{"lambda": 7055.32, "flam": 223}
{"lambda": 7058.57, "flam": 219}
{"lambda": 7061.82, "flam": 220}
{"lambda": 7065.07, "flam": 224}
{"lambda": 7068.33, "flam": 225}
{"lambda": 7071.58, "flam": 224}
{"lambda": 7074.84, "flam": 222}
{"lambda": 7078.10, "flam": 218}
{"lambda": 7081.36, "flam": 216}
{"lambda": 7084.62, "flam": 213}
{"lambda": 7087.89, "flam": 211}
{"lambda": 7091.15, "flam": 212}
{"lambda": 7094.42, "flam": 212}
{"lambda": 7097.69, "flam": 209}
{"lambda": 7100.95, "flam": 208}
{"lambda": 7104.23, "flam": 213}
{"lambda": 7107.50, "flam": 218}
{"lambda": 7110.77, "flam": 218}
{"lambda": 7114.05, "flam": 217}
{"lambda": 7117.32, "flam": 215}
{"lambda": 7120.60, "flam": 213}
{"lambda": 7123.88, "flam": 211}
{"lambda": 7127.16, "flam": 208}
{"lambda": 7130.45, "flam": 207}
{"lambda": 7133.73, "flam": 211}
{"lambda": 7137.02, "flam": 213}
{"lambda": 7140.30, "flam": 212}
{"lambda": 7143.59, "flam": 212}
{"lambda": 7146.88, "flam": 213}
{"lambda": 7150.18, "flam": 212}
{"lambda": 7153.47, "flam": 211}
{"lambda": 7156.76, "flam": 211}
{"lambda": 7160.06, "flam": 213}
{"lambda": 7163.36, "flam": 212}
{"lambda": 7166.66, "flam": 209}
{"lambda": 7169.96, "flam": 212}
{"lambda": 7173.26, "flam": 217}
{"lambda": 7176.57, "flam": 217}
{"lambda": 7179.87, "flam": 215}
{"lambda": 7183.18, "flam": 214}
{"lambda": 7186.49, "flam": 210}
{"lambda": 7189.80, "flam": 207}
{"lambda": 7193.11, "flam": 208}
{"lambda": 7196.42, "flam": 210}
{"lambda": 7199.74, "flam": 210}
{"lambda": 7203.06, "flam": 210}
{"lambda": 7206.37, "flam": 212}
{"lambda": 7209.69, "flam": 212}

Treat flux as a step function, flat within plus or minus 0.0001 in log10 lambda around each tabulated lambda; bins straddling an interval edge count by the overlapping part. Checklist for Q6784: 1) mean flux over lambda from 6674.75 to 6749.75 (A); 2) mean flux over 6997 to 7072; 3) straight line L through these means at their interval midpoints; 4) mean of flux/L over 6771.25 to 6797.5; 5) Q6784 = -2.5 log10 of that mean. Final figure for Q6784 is 0.14 mag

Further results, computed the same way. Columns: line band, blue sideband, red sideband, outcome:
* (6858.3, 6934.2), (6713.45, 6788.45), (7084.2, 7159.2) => 0.06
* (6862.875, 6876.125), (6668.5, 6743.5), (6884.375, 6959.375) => 0.08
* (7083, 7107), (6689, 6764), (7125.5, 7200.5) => 0.04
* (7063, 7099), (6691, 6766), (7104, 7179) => 0.01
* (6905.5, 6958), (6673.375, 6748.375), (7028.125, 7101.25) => 0.05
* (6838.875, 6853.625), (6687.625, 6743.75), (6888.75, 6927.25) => 0.09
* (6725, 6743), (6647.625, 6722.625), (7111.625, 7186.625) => -0.20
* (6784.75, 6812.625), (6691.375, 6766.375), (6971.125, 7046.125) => 0.14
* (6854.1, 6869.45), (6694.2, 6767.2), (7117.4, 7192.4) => 0.13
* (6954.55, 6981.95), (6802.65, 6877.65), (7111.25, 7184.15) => -0.06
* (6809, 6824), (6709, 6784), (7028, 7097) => 0.13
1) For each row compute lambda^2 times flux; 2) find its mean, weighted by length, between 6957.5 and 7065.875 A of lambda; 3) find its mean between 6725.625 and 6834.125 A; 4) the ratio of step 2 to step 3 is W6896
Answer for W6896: 1.0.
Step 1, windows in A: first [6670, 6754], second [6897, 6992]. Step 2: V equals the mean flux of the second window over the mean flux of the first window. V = 0.9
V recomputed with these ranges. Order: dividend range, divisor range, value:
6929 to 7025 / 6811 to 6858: 1.04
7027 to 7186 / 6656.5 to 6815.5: 0.90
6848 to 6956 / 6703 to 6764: 0.85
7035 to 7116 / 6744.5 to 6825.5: 0.99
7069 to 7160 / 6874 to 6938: 0.95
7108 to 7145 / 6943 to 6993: 0.94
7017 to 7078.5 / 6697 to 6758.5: 0.85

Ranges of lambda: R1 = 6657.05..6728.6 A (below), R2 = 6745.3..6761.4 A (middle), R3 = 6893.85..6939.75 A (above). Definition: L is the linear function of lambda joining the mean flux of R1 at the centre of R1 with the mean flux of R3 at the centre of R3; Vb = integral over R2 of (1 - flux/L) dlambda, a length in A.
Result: 1.4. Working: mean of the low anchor 250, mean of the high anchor 225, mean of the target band 222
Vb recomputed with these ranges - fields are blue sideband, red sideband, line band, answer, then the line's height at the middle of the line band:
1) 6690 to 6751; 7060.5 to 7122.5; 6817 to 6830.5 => 1.7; 252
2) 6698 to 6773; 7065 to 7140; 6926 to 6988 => 1.5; 231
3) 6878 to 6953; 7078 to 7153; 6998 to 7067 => -2.9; 218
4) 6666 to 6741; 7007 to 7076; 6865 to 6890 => 2.0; 244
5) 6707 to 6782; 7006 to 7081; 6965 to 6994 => 1.1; 233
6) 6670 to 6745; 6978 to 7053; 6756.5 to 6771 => 1.5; 255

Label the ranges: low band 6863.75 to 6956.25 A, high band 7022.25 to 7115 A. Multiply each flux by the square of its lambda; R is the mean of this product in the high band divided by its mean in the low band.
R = 1.02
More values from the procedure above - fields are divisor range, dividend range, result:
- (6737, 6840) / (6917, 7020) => 1.07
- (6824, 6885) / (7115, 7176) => 1.05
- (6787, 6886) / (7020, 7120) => 1.07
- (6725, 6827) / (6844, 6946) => 0.99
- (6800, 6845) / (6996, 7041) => 1.11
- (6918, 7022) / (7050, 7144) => 0.99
